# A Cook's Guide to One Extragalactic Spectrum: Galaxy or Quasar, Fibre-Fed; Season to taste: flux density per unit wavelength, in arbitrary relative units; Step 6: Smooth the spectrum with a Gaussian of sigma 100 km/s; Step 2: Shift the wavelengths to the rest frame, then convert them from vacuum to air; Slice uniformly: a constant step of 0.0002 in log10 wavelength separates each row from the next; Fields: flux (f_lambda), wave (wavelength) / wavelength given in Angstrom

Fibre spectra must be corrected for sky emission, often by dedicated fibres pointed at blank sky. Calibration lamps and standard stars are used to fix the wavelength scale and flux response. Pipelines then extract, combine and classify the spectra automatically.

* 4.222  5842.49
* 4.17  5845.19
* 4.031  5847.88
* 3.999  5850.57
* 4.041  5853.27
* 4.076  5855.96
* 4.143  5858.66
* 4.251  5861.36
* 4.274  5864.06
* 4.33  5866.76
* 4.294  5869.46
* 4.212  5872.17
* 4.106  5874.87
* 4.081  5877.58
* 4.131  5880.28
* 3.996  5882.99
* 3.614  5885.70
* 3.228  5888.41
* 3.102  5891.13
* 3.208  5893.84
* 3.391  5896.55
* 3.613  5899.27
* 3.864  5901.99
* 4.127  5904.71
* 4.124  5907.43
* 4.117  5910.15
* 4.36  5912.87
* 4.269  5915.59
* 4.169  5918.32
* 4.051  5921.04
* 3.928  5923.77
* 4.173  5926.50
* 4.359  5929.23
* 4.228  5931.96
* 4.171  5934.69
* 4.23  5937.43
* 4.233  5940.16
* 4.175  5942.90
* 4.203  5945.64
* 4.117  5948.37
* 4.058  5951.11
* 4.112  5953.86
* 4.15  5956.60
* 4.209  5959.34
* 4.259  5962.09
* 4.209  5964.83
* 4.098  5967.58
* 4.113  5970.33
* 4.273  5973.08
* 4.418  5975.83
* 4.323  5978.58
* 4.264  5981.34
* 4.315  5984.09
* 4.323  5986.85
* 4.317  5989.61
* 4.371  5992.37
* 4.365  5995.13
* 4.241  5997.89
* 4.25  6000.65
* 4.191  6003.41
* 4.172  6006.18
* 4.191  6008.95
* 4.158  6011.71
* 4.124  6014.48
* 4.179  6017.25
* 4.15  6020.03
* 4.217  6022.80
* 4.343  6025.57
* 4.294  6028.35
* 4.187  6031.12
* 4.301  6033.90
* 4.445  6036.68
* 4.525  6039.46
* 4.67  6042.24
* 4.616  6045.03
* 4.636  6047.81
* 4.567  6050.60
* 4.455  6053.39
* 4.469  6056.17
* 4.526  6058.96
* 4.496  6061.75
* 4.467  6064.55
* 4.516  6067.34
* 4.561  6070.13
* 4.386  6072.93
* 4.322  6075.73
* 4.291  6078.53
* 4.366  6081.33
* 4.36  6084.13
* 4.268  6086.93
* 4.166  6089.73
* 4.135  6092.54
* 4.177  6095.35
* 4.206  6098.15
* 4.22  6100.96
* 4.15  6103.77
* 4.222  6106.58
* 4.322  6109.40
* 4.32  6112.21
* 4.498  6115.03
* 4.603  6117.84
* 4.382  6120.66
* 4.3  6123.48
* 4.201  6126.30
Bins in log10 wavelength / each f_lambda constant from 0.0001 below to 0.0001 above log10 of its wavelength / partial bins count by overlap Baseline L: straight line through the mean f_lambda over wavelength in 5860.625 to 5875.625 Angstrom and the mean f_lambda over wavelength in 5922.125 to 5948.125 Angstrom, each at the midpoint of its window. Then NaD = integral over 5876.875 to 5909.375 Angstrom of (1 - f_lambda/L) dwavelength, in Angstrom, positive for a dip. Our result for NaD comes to 3.99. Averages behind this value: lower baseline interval 4.25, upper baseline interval 4.18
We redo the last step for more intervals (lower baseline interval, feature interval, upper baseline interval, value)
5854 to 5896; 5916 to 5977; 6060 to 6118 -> -1.76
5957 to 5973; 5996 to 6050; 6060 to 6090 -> -0.26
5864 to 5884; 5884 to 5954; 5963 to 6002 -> 4.15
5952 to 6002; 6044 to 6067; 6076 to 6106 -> -1.54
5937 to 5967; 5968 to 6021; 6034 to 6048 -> 1.26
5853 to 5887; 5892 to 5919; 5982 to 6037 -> 1.64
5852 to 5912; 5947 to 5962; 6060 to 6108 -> -0.28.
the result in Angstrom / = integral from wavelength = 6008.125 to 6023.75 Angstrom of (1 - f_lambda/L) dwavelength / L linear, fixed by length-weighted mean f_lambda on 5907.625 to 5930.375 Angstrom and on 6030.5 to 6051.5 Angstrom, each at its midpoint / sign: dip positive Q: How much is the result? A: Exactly 0.9 Angstrom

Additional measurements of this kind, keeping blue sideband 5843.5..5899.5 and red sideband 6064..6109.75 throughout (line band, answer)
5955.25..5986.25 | -1.1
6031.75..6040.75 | -0.4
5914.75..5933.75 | -0.7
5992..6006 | -0.4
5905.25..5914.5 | -0.5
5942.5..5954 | -0.2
